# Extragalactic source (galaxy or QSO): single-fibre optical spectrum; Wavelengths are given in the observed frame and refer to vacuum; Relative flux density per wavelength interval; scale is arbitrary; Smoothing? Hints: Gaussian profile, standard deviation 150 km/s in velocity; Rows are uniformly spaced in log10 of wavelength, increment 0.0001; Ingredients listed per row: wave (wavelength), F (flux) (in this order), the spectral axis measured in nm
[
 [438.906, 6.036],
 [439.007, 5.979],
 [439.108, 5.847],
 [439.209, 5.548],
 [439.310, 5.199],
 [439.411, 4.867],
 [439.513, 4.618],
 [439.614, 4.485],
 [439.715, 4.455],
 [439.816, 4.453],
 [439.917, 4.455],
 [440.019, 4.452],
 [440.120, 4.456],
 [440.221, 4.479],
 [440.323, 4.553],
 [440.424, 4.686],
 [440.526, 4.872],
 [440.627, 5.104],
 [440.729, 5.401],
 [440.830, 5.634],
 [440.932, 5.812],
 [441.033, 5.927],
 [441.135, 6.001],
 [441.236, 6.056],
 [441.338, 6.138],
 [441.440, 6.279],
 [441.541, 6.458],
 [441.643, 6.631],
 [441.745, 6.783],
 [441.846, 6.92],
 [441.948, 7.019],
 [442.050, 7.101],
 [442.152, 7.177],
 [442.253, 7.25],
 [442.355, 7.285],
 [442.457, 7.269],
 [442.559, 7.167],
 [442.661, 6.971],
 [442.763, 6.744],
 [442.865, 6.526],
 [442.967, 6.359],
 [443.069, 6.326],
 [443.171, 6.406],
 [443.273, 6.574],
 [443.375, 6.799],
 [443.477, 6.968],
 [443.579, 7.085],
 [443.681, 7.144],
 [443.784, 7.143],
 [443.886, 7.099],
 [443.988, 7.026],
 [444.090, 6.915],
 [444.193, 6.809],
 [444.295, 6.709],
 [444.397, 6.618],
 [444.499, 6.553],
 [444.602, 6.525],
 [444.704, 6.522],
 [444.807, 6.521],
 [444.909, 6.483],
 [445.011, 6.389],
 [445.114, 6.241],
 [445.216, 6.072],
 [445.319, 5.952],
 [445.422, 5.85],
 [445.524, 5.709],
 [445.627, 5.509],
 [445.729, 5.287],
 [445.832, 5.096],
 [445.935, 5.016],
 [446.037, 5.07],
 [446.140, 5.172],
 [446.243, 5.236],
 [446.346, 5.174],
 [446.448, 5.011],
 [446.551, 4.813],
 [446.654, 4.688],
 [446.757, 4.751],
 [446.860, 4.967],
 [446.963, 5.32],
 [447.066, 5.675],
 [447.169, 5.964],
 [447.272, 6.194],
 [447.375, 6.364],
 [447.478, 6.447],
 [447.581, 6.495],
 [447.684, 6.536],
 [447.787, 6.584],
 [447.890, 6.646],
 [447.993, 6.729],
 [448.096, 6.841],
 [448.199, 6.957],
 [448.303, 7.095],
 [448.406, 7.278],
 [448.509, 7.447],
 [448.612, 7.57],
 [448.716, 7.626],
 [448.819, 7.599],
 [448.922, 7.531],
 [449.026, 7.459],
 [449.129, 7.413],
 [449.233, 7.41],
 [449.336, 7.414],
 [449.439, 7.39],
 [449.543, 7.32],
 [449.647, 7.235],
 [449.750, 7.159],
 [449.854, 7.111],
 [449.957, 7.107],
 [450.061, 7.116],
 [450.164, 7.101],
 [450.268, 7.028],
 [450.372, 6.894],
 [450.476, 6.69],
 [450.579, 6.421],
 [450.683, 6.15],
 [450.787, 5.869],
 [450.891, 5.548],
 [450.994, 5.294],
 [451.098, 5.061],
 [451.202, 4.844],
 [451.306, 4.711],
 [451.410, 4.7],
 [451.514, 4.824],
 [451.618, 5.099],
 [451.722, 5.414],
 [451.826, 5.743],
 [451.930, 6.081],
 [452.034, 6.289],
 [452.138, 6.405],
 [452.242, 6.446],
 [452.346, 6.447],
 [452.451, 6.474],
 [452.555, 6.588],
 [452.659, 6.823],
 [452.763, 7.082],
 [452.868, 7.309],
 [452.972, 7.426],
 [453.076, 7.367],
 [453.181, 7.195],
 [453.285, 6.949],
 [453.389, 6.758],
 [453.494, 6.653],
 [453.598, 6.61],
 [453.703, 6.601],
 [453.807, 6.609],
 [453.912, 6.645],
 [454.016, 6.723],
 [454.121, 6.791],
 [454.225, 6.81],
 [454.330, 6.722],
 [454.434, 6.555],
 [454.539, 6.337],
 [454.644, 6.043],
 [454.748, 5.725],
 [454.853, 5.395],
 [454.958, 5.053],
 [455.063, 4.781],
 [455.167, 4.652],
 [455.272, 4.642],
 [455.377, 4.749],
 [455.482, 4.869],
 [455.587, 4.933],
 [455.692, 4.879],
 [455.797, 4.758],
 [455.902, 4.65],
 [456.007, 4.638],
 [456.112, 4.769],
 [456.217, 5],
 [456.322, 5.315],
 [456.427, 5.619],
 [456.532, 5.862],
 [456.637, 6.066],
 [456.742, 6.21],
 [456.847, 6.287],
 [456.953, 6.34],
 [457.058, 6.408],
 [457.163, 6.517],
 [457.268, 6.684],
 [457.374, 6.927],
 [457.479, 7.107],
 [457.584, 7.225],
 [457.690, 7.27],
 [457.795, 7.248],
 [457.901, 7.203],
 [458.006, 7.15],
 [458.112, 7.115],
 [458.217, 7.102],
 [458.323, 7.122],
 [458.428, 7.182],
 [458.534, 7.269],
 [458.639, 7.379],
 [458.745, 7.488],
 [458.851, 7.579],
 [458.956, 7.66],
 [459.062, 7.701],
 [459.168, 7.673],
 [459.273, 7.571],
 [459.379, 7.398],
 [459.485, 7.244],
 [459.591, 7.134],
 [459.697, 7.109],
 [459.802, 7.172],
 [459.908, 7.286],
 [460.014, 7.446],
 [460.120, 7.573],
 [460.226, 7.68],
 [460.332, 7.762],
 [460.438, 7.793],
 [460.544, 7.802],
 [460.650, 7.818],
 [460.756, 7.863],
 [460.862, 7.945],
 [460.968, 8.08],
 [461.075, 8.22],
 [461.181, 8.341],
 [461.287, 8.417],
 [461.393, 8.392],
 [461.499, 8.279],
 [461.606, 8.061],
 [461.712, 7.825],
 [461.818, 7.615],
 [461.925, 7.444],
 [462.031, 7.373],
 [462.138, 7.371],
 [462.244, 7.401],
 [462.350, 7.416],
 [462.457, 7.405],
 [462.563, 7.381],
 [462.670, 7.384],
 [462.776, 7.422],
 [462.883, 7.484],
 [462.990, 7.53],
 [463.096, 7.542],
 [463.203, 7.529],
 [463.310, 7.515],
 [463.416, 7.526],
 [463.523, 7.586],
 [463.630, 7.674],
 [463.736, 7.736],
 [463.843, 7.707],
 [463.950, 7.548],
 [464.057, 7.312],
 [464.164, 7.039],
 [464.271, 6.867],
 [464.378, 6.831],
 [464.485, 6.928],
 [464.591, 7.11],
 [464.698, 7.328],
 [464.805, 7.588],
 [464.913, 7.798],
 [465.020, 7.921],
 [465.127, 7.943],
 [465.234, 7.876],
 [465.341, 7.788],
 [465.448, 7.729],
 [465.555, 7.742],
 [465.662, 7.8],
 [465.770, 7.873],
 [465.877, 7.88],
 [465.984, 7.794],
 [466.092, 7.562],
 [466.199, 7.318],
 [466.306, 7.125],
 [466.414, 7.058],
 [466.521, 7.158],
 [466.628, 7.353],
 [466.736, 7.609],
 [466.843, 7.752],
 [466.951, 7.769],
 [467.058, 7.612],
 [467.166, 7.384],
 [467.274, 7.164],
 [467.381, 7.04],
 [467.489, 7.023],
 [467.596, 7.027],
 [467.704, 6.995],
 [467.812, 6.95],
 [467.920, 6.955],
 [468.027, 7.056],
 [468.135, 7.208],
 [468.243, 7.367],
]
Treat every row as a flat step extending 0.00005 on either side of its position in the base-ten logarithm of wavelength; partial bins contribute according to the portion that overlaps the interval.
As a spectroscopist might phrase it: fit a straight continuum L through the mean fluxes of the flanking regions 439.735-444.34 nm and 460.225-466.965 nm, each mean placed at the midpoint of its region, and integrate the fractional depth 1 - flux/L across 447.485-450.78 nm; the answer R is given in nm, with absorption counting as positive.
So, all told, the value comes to -0.18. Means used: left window 6.24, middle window 7.05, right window 7.62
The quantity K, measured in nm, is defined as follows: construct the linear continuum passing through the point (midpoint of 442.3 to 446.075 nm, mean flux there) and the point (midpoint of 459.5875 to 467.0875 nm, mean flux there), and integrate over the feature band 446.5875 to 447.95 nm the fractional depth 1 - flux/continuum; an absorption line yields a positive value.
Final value 0.155 nm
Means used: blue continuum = 6.46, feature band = 5.89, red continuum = 7.6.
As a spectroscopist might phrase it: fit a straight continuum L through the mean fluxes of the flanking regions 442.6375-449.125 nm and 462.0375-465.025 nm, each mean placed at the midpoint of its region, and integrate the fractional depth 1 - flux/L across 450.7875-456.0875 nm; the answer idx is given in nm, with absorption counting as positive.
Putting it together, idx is 0.69 nm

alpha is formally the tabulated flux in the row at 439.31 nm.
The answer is 5.199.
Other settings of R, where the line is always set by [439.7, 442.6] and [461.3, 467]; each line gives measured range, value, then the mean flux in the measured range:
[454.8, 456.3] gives 0.45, 4.85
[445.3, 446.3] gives 0.14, 5.37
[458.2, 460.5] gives -0.07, 7.43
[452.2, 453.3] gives -0.03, 6.92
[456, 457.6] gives 0.22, 6.08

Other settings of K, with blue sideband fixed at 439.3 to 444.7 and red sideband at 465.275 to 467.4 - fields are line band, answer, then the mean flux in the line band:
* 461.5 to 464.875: -0.043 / 7.45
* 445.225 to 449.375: 0.166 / 6.19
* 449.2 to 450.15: -0.096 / 7.25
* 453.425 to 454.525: 0.027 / 6.66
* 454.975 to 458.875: 0.495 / 6.12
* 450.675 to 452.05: 0.272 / 5.36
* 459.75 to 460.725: -0.056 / 7.6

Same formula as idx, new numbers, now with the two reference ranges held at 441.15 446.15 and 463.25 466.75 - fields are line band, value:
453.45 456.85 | 0.65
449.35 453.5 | 0.27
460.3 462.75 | -0.15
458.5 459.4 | -0.04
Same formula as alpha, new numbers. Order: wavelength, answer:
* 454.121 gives 6.791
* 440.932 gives 5.812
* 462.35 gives 7.416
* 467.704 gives 6.995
